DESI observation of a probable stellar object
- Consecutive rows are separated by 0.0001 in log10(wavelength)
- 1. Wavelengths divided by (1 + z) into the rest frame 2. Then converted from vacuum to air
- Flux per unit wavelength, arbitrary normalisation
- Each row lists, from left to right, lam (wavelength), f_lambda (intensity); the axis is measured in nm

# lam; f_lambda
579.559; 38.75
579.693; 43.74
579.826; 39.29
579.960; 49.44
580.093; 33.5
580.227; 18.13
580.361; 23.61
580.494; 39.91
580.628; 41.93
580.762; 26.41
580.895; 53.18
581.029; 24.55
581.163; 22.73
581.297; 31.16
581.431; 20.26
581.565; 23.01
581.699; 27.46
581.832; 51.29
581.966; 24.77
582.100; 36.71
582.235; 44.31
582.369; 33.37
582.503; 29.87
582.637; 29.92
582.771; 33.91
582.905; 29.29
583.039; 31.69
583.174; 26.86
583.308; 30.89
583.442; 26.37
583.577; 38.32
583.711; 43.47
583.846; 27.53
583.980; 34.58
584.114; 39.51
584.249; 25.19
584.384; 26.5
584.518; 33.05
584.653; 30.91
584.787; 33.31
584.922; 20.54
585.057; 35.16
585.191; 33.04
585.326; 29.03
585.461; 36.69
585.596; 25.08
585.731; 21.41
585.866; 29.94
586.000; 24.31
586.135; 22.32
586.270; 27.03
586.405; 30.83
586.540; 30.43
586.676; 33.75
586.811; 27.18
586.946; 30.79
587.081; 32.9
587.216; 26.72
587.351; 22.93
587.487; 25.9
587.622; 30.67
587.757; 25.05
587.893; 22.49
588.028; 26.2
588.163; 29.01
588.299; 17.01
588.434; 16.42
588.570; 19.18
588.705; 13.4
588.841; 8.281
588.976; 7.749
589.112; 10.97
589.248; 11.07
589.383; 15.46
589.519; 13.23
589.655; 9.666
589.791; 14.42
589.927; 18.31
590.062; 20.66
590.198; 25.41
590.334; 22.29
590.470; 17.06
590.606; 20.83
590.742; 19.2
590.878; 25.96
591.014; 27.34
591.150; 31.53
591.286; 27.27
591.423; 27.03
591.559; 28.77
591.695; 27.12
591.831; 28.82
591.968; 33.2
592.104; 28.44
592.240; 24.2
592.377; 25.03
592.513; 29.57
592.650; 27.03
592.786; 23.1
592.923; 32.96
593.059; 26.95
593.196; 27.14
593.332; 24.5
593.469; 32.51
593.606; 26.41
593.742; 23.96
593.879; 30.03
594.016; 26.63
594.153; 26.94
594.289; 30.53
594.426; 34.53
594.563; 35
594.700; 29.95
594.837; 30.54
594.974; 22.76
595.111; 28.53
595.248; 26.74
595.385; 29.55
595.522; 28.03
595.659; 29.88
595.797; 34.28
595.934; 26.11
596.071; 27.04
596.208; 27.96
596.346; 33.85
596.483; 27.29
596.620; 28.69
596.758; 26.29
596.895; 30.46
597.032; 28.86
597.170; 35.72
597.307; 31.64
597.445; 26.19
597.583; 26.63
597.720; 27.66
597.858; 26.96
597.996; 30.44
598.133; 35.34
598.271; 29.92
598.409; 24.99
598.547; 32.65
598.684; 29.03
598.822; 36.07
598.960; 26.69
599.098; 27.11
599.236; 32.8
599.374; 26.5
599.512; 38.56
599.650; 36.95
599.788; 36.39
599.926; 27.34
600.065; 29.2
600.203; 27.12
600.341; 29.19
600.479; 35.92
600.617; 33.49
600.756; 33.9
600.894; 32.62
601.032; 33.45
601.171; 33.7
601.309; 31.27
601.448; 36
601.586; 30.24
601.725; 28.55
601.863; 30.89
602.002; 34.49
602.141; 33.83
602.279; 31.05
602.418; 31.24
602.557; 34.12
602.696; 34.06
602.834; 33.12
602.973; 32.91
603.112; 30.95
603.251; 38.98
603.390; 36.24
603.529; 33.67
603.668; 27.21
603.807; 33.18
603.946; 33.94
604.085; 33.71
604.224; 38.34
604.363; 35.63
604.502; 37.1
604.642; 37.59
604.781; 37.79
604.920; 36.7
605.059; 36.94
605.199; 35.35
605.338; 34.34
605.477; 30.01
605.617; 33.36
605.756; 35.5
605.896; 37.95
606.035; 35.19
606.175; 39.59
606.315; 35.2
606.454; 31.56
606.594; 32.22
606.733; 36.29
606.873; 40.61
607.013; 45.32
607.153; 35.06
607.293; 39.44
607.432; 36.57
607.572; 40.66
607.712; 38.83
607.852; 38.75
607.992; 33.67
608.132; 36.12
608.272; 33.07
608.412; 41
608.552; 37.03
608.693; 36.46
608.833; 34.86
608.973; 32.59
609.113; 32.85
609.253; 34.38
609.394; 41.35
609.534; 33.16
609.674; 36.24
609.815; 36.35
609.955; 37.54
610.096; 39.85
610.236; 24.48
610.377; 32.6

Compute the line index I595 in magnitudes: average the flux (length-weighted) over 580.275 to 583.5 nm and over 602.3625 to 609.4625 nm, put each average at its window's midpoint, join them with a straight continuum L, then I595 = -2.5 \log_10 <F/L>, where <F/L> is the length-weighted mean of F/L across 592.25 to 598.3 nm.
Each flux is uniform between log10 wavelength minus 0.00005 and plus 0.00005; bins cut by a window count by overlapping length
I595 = 0.178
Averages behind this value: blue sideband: 31.7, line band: 28.8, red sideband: 35.7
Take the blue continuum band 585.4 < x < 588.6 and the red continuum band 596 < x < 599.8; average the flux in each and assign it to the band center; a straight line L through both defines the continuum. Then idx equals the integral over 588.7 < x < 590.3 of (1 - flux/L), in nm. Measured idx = 0.77 nm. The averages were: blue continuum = 26.5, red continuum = 30.2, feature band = 14.3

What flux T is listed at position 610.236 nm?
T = 24.48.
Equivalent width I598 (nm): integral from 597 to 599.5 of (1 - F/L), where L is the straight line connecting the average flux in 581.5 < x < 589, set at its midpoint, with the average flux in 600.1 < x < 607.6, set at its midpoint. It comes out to 0.21 nm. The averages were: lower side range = 28.6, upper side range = 34.5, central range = 29.9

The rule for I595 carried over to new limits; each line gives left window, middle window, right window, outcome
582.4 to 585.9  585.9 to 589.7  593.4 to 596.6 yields 0.35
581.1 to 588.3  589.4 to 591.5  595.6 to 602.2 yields 0.38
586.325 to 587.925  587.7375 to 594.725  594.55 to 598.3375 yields 0.22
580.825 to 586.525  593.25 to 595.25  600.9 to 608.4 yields 0.15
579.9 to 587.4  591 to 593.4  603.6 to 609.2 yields 0.18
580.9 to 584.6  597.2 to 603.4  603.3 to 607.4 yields 0.10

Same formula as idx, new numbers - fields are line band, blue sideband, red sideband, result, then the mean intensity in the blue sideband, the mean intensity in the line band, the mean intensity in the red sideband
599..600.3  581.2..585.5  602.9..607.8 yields 0.13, 31.7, 31.2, 35.8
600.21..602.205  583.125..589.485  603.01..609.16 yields 0.06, 26.2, 32.5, 35.8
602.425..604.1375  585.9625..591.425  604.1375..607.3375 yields 0.04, 22.1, 33.4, 36.4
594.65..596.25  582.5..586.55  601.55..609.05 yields 0.21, 30.2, 28.4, 35.2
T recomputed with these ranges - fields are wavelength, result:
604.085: 33.71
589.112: 10.97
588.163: 29.01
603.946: 33.94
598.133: 35.34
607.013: 45.32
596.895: 30.46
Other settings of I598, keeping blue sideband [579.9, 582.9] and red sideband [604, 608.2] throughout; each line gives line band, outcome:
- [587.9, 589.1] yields 0.59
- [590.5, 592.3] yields 0.39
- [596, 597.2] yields 0.19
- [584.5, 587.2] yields 0.33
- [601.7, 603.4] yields 0.13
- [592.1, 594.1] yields 0.42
